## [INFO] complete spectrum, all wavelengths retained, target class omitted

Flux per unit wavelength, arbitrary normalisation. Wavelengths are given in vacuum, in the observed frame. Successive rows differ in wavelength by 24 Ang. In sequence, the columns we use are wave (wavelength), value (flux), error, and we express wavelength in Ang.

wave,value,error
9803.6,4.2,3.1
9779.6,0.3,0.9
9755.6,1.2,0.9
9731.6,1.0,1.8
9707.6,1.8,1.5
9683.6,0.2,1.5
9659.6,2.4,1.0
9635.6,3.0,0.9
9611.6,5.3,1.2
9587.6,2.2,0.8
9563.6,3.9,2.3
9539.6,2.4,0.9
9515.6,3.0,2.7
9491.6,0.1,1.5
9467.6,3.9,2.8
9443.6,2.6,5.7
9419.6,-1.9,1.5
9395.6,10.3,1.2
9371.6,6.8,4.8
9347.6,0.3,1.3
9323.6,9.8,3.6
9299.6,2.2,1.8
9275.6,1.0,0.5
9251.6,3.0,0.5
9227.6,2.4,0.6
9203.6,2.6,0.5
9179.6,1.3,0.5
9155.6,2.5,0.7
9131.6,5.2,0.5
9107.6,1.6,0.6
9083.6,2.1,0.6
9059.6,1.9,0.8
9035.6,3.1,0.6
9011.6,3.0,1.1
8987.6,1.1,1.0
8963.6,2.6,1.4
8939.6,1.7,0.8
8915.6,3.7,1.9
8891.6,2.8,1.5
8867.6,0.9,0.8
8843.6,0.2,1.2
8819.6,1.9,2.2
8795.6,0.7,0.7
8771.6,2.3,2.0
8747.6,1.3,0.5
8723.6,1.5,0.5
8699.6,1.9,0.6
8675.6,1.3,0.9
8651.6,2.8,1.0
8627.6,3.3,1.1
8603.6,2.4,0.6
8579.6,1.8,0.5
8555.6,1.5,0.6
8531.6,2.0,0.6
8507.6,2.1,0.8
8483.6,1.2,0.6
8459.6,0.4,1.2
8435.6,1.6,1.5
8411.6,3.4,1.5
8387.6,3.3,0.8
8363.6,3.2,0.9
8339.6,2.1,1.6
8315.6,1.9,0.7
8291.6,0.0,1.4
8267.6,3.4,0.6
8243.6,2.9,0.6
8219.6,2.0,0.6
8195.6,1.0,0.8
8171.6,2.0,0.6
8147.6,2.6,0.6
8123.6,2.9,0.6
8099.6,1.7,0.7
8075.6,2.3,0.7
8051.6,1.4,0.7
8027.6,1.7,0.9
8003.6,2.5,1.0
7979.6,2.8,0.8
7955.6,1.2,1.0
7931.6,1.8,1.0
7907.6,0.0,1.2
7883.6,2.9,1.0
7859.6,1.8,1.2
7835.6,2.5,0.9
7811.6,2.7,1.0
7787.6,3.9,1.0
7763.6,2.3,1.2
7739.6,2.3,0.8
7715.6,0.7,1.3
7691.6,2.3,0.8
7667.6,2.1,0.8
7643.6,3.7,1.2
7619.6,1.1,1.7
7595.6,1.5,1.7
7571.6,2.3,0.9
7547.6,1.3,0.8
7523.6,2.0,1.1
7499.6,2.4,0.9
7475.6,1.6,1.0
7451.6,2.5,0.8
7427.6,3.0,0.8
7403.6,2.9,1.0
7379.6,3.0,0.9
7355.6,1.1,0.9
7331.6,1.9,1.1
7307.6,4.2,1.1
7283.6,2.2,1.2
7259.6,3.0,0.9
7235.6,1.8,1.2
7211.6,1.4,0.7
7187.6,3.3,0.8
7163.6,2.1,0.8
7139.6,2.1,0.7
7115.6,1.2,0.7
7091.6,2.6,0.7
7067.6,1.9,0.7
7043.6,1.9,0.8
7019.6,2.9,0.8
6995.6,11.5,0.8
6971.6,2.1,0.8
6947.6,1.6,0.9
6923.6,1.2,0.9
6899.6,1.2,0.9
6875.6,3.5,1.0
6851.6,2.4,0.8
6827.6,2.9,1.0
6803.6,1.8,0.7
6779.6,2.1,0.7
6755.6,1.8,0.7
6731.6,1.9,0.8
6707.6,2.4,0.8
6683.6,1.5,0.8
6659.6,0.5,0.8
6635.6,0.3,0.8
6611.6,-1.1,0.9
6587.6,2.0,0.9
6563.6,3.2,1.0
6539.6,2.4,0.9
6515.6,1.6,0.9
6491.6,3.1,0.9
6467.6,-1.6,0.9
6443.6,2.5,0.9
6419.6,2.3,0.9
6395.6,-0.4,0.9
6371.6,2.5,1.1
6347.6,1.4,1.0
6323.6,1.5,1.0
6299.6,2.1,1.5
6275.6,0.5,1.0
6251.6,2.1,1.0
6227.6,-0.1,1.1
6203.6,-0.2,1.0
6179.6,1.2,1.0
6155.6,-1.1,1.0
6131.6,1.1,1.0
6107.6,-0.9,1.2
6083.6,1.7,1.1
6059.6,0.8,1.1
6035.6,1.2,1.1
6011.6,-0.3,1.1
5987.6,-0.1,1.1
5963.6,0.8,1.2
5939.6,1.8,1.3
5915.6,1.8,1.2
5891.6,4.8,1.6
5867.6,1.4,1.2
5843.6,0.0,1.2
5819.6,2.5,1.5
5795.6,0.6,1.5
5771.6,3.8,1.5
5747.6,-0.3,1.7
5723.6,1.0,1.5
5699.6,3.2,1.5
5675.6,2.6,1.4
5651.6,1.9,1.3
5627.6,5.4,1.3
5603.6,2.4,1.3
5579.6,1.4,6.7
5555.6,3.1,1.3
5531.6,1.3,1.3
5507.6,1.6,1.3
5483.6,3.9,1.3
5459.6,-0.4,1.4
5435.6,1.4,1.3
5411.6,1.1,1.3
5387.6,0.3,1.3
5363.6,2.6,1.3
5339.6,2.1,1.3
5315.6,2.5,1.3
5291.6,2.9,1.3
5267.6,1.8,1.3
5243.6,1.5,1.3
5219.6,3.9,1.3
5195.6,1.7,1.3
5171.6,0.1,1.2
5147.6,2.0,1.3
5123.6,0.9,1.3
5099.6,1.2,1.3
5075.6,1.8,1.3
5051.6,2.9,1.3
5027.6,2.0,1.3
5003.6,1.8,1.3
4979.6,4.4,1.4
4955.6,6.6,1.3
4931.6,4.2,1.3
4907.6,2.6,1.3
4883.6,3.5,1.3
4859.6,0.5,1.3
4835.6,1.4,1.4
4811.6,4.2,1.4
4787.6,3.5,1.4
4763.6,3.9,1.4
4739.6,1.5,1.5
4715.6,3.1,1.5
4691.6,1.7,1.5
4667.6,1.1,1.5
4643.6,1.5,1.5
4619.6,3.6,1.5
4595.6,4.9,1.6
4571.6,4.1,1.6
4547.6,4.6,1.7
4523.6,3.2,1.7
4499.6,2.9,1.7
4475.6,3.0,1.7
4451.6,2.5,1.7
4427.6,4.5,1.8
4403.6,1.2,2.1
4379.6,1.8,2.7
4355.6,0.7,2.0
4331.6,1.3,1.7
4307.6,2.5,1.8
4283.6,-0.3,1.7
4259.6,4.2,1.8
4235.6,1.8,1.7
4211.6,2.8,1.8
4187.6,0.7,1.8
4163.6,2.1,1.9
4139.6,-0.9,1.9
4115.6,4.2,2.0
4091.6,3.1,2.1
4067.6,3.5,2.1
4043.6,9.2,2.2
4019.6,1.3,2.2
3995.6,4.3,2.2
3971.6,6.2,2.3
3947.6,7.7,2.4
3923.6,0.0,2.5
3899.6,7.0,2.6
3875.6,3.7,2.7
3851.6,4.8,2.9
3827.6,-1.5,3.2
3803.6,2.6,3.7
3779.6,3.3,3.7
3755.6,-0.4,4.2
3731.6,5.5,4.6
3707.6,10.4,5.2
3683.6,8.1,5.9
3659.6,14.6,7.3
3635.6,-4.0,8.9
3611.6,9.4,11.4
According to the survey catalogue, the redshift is 0.88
